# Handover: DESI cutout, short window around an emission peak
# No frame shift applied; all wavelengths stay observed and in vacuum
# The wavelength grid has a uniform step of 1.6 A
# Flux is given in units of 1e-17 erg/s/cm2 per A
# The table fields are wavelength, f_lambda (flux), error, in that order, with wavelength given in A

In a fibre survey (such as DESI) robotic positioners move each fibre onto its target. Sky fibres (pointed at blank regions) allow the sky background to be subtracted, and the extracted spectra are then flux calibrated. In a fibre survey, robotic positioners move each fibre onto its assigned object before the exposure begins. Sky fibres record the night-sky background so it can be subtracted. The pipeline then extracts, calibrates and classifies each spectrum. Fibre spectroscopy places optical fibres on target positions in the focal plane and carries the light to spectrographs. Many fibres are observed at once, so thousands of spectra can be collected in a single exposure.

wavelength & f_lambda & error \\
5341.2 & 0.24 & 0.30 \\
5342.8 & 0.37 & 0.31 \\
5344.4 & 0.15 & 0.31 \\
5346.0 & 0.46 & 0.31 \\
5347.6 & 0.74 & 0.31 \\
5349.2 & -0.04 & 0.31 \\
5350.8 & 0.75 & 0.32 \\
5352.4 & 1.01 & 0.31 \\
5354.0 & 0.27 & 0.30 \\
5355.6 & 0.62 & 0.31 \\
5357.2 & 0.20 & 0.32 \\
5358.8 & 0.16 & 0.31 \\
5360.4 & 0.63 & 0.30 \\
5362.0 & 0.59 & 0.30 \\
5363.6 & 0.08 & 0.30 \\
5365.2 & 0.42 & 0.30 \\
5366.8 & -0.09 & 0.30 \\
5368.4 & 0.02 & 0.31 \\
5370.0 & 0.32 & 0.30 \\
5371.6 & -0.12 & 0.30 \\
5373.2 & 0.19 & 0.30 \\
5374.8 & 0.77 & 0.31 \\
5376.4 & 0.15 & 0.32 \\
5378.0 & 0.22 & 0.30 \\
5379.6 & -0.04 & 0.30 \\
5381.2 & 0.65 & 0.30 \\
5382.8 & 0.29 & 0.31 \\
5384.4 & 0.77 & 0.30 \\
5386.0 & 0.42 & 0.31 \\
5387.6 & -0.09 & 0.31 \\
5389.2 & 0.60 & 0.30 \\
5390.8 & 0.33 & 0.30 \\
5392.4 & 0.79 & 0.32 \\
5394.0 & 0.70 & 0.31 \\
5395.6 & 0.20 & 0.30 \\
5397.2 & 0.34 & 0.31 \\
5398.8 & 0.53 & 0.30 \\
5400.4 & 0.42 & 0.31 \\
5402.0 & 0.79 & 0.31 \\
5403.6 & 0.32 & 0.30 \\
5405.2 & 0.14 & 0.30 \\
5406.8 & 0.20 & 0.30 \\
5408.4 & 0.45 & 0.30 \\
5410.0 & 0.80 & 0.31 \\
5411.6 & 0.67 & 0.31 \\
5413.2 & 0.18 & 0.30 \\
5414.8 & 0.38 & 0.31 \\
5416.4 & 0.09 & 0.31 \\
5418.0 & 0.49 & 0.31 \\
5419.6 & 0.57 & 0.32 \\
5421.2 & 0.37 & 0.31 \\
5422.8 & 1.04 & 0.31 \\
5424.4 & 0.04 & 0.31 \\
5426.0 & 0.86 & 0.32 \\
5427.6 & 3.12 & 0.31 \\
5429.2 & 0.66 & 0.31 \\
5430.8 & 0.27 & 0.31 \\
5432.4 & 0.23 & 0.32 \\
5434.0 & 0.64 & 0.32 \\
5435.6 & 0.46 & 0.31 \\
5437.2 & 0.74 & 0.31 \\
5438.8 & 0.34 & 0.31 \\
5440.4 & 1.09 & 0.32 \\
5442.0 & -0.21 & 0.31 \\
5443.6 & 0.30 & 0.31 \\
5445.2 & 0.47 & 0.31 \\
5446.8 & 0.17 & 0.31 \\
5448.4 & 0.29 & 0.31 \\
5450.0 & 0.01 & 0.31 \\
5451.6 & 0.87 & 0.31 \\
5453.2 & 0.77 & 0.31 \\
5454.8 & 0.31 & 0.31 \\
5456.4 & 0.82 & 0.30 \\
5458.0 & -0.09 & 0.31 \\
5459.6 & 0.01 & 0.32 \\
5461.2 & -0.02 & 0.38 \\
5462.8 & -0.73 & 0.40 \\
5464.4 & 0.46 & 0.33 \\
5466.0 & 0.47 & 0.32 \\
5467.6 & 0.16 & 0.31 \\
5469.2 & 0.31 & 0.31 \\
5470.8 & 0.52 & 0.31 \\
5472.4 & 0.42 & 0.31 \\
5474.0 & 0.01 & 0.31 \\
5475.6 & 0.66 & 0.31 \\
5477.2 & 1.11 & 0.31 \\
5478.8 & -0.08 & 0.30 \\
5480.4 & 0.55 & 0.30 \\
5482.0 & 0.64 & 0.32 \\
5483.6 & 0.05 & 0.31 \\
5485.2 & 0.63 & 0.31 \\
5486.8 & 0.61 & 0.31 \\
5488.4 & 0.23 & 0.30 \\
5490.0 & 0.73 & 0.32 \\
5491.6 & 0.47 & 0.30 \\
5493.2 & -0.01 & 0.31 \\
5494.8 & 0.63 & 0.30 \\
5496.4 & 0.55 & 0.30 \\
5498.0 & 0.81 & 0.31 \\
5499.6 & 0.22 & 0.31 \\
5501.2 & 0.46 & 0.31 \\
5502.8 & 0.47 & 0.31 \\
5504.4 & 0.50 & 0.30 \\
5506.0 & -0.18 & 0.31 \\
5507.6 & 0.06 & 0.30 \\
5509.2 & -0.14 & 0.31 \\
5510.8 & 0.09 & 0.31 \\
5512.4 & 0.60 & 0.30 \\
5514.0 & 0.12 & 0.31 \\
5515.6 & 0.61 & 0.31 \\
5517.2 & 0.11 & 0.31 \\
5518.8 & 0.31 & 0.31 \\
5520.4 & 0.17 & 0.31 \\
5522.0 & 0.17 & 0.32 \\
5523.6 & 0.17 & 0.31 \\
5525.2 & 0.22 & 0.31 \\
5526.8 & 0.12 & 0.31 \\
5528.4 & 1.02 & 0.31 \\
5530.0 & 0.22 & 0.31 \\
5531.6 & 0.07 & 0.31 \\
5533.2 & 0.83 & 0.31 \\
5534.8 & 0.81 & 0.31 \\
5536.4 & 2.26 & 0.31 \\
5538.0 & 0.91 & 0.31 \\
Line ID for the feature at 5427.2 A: H-beta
